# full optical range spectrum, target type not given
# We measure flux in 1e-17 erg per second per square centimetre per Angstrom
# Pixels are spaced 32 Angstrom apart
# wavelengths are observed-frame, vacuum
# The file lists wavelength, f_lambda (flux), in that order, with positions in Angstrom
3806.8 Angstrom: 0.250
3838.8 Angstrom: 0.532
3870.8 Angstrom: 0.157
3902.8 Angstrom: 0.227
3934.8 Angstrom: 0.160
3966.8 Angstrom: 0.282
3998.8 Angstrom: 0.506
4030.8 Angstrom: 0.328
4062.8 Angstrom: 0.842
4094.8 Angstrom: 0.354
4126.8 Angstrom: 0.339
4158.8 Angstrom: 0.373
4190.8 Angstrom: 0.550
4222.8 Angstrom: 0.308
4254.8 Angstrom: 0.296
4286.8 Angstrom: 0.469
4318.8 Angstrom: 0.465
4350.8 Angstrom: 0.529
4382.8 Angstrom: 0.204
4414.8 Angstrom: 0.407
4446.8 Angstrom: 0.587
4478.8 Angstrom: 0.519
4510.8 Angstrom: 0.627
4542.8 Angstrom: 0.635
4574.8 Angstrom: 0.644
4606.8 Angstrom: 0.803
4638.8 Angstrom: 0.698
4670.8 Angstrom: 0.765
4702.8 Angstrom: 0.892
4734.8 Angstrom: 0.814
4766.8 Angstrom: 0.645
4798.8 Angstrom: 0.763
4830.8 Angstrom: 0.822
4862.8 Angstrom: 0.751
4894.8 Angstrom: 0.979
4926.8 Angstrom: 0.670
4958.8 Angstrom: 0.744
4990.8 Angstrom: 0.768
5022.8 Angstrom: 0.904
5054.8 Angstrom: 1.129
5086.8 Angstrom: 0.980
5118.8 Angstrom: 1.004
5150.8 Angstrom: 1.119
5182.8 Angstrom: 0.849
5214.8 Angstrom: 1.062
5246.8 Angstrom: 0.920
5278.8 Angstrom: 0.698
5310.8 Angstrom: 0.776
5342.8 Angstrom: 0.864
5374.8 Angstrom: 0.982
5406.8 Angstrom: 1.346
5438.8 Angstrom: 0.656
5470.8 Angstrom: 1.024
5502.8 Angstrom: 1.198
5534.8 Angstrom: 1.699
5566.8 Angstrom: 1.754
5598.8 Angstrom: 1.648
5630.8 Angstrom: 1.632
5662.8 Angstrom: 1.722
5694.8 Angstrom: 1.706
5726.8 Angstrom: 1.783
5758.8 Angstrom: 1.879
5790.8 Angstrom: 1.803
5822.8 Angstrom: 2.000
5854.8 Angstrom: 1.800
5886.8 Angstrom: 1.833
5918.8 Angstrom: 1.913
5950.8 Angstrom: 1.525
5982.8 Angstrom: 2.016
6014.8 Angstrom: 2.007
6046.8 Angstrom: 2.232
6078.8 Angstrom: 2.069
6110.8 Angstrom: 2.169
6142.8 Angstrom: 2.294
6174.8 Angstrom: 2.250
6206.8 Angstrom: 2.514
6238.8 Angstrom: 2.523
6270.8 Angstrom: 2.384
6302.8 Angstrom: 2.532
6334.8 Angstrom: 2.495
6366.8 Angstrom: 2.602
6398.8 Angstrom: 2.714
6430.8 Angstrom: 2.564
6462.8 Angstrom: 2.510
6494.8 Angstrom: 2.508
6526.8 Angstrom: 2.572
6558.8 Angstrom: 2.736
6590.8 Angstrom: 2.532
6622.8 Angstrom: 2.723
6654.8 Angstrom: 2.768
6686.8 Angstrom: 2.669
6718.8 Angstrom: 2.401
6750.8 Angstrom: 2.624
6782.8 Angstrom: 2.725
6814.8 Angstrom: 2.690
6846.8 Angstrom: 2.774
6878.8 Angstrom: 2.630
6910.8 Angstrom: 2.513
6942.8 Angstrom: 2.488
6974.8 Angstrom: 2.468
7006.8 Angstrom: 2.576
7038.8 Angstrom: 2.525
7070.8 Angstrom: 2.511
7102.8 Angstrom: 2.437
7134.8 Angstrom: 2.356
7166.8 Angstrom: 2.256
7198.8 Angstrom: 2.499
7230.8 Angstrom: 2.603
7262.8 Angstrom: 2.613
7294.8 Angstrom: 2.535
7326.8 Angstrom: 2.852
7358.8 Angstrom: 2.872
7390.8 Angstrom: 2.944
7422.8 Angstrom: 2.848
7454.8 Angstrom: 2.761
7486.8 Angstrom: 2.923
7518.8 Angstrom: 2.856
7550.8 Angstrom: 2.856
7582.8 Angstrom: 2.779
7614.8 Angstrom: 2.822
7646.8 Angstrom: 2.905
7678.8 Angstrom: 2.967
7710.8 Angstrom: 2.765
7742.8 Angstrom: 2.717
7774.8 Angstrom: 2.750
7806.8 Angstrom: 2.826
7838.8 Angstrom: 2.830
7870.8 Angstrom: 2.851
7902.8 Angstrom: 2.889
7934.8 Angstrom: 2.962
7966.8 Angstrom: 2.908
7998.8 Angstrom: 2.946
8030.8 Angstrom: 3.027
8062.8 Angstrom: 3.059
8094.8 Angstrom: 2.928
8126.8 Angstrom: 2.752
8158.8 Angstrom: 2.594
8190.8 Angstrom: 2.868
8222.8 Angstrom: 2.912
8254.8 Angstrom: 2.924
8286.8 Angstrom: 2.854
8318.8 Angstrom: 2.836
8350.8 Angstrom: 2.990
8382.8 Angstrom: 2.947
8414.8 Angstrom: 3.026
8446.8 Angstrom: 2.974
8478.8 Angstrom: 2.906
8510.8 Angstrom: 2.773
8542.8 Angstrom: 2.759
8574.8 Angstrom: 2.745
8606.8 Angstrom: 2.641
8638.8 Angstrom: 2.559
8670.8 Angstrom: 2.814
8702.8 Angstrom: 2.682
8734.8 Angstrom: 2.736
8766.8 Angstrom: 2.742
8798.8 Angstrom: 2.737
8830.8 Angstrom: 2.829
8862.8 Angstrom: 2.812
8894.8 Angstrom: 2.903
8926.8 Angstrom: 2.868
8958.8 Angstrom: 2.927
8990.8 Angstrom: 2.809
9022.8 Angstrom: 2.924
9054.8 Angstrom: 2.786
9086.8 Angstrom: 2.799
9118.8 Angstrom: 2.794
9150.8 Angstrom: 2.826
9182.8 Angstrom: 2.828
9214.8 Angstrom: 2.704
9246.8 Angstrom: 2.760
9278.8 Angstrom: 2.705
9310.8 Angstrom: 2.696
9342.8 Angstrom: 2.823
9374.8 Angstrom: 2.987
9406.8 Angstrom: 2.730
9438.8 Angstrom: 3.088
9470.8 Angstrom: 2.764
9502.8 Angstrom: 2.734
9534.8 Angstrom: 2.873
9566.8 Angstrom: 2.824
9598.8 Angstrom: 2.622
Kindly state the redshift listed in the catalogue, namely 0.382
